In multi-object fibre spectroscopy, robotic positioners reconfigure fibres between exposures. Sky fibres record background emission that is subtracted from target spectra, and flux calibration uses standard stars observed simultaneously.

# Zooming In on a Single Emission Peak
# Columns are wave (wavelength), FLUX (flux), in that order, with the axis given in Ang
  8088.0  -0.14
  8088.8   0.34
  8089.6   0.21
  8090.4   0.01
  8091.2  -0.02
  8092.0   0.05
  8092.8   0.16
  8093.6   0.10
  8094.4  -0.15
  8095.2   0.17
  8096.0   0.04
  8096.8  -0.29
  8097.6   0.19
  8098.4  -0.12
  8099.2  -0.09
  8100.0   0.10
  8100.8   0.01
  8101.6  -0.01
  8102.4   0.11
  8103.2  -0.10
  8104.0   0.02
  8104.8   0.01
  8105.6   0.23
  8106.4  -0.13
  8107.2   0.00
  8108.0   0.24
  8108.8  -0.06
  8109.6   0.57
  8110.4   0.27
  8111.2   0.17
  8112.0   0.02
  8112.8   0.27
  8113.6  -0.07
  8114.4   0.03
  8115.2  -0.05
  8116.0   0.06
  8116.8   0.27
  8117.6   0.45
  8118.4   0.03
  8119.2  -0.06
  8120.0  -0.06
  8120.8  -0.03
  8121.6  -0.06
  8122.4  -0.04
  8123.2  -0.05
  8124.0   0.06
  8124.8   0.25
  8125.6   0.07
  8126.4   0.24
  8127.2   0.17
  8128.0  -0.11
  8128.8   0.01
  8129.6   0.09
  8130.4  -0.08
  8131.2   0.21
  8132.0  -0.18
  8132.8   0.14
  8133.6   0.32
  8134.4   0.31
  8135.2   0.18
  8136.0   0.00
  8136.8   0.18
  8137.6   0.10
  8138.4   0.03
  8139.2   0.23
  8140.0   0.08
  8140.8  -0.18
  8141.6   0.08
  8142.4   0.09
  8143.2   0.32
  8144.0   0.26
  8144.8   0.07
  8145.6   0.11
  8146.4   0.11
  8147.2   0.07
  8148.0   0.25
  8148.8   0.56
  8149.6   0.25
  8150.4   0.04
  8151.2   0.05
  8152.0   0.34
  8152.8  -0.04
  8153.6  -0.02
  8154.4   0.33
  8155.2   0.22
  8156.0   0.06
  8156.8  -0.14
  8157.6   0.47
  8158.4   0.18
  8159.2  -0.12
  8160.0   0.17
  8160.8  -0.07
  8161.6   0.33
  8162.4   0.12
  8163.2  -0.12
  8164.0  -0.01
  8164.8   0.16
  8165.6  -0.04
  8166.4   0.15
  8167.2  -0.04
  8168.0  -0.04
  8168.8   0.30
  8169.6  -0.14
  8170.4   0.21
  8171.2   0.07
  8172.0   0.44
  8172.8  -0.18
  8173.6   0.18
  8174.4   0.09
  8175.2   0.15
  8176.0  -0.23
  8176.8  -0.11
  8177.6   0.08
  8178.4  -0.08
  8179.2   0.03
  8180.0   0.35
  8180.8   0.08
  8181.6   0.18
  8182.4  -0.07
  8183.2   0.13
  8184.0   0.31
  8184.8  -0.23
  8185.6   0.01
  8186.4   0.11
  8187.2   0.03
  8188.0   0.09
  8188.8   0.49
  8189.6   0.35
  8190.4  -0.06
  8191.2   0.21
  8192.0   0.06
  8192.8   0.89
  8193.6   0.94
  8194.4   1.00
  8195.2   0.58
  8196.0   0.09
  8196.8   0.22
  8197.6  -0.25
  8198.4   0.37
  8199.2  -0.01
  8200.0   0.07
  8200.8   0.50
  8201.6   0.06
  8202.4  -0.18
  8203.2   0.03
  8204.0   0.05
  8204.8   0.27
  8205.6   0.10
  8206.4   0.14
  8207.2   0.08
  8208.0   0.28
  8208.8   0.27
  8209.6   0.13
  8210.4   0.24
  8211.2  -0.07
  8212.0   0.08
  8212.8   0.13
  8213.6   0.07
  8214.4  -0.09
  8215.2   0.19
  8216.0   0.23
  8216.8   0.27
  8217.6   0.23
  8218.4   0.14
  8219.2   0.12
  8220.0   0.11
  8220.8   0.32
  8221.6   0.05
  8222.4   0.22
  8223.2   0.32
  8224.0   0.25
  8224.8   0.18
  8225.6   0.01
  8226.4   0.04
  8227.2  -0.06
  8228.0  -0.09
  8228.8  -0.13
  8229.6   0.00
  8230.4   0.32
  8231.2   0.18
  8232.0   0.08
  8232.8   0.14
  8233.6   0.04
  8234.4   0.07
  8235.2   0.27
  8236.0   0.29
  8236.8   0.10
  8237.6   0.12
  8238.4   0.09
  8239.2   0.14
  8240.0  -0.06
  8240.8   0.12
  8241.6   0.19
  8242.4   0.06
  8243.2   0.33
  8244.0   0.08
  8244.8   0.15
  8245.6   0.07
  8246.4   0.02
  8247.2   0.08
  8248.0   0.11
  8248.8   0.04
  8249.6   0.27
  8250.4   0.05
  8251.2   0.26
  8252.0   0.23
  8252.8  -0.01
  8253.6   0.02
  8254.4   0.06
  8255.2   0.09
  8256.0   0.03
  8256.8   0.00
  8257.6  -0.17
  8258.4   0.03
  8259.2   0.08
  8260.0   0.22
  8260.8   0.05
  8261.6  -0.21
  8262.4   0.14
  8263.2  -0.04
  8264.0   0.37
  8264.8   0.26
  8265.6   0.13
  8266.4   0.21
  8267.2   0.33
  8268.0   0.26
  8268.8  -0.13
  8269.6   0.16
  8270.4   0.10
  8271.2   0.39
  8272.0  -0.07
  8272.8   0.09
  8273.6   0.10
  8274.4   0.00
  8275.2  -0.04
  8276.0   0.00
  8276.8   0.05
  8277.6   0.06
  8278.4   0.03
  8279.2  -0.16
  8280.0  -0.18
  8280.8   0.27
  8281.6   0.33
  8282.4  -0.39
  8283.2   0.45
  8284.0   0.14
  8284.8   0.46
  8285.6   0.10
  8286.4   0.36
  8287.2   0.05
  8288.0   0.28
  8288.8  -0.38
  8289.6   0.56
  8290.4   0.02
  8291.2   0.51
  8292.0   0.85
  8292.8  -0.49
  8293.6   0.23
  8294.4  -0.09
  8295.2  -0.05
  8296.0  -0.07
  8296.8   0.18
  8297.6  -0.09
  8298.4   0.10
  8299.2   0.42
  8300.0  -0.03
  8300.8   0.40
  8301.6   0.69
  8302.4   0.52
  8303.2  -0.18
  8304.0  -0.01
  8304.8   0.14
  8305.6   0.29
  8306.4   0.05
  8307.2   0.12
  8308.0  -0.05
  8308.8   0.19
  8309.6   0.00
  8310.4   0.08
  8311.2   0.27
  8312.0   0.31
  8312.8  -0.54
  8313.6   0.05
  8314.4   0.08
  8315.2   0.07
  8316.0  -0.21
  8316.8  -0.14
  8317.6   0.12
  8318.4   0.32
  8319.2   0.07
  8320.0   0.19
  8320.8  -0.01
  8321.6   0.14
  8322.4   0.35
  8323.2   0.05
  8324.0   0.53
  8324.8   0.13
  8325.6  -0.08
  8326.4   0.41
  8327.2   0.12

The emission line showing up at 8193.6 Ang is H-gamma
